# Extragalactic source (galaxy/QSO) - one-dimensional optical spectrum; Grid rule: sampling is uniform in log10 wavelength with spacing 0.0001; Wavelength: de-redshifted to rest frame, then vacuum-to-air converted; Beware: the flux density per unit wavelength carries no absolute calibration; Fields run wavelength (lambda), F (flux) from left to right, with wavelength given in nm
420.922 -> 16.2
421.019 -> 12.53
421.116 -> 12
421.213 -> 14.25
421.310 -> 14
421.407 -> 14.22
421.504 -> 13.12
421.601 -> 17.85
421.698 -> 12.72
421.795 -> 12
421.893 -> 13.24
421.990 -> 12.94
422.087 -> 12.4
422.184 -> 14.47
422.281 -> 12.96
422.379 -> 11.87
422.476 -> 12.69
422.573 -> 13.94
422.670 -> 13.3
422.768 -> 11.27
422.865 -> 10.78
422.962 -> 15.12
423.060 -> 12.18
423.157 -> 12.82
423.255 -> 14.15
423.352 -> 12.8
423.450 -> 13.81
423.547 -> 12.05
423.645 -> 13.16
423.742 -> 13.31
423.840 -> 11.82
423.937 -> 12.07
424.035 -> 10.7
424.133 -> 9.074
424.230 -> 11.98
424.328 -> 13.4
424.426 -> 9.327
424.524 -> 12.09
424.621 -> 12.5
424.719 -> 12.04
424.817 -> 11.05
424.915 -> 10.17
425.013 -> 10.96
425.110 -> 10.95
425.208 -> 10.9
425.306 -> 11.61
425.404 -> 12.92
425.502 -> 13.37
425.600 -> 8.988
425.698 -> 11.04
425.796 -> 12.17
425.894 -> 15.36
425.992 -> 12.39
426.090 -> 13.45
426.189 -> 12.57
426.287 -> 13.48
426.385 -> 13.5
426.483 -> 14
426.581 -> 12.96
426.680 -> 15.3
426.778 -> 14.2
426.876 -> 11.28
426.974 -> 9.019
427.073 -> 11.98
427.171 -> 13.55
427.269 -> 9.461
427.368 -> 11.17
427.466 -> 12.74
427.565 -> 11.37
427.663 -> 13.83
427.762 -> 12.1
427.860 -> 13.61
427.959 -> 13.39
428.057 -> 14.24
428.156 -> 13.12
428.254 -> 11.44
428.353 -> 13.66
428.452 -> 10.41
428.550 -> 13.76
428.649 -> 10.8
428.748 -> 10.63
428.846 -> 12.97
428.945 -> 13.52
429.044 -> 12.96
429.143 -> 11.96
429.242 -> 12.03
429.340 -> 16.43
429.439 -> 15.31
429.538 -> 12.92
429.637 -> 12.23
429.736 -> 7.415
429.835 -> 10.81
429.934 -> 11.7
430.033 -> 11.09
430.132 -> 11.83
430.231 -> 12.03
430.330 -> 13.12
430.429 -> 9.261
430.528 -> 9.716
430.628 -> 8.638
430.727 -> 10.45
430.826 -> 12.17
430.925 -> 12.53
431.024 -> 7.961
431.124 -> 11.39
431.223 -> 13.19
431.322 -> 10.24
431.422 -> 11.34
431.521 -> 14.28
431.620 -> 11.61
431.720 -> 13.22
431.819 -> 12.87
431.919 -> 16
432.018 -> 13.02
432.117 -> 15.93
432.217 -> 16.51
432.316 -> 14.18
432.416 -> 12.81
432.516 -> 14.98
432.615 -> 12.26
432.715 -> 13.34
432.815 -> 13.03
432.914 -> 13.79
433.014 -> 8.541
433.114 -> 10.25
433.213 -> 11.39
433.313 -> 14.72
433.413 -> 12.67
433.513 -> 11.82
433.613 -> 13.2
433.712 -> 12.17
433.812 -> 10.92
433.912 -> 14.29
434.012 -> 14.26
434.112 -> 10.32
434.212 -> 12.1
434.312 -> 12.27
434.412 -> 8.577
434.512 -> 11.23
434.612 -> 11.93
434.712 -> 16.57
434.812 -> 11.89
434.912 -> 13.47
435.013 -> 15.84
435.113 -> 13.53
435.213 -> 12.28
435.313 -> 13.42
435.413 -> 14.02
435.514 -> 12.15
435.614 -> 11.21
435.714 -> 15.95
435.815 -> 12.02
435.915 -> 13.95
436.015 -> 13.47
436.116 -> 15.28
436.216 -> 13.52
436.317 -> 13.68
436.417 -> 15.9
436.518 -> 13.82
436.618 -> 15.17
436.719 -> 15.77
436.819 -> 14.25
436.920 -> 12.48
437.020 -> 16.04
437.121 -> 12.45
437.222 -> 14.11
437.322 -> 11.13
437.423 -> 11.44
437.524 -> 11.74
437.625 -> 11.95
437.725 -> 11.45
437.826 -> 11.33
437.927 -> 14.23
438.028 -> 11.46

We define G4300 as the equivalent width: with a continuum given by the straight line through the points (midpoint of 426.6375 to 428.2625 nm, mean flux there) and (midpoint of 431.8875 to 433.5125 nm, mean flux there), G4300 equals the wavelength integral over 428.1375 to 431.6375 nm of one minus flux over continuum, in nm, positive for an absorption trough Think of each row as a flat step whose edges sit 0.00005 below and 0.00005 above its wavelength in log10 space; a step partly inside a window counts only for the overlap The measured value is 0.28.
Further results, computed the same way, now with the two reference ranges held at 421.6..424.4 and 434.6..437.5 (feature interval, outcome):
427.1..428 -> 0.047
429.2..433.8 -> 0.356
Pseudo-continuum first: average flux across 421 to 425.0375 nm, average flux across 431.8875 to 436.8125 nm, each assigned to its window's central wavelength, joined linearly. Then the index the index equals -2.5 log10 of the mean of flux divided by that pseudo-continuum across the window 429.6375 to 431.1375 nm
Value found 0.21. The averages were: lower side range 12.6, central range 10.7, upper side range 13.3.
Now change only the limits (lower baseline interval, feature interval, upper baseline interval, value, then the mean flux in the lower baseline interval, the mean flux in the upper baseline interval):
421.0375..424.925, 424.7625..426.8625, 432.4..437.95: 0.03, 12.7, 13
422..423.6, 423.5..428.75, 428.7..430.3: 0.04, 12.9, 12.3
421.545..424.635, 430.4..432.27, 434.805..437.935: 0.08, 12.7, 13.4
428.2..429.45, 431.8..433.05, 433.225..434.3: -0.09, 12.7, 12.6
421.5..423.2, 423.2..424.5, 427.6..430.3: 0.07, 13.1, 12.5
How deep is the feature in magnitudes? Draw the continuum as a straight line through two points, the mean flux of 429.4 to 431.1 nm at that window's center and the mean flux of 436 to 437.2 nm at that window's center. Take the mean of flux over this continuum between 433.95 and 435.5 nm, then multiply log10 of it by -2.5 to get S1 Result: 0.05 mag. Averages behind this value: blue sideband 11.1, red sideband 14.3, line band 12.8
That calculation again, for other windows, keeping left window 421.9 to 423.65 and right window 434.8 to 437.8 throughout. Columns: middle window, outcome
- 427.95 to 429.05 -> 0.052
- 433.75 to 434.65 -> 0.139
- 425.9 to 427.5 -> 0.037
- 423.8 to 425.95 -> 0.127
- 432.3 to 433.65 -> 0.061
